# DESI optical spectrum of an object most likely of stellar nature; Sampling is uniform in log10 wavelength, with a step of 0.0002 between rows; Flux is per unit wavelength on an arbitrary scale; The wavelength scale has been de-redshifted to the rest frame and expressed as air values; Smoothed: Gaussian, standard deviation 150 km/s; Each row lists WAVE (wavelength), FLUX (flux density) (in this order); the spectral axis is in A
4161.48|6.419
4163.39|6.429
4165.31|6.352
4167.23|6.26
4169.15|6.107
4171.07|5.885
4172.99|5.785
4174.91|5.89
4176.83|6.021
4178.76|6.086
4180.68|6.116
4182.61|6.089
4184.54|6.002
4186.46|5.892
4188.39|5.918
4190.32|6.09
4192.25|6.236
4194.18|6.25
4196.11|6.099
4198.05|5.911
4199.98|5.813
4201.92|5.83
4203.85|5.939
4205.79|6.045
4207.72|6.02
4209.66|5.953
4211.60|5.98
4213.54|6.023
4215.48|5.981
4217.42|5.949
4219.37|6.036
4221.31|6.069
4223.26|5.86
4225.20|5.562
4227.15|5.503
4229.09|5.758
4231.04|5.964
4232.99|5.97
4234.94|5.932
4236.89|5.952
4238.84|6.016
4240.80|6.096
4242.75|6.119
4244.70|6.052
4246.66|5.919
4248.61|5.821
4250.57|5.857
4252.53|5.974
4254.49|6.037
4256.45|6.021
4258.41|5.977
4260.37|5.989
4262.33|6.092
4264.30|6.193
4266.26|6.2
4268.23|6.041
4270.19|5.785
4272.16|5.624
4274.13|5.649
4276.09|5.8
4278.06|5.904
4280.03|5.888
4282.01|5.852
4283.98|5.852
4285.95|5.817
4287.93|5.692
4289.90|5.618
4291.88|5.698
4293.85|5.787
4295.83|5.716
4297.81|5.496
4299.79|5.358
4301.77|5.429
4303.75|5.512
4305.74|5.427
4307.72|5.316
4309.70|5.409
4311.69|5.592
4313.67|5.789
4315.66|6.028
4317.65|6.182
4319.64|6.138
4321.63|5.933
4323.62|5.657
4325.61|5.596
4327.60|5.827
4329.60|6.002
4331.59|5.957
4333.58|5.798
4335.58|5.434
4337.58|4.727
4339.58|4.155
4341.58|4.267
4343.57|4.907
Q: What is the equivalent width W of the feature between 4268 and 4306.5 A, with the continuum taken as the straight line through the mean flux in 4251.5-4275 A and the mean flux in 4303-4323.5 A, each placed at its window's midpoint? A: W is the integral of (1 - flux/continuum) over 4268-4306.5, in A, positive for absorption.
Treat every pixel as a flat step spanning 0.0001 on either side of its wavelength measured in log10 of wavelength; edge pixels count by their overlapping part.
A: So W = 1.06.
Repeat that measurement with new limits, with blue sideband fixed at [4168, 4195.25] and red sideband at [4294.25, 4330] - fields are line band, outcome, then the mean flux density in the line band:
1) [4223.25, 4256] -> -0.2 A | 5.91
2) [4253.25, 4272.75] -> -0.6 A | 6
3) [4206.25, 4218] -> -0.1 A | 5.99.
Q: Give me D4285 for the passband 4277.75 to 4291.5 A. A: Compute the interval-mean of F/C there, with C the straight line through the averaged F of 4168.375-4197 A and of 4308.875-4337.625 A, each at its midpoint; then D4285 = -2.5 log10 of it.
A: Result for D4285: 0.01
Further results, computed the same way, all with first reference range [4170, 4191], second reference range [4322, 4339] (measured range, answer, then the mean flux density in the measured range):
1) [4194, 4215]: -0.01 mag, 5.98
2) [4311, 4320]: -0.06 mag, 5.94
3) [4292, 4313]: 0.03 mag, 5.52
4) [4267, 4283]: -0.02 mag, 5.82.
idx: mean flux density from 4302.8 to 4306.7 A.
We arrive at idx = 5.46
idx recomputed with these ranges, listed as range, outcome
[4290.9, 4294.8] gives 5.75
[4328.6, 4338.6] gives 5.58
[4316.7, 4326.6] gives 5.9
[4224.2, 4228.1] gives 5.54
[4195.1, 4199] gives 6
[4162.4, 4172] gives 6.21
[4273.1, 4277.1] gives 5.73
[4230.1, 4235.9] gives 5.95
